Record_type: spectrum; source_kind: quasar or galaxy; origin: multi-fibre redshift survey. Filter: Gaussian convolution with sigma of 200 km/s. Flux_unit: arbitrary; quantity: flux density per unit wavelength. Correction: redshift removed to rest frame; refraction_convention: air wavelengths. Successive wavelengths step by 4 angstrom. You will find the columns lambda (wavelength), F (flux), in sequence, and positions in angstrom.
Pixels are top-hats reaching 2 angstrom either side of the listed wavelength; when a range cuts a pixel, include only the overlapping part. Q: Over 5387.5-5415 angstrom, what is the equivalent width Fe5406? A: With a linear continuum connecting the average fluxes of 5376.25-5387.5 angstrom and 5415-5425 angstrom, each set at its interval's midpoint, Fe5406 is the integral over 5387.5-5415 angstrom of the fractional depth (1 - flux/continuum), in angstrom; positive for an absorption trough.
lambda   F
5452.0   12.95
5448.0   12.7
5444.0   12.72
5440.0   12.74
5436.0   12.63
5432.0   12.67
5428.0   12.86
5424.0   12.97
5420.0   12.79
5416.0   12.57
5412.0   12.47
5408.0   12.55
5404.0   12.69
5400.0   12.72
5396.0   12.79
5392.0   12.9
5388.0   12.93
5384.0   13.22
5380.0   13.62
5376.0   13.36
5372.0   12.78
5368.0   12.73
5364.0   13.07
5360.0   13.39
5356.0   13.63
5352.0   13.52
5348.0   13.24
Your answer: 0.7 angstrom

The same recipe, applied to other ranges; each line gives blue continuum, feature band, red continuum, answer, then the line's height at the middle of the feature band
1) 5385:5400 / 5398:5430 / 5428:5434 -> 0.2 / 12.8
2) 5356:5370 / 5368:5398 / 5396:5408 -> -0.3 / 12.9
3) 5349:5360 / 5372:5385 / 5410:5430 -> -0.1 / 13.2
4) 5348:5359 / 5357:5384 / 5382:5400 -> 0.1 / 13.2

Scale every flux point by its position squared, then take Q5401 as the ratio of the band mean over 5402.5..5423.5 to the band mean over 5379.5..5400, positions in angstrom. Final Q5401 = 0.98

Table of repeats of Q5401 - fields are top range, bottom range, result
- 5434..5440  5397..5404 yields 1.01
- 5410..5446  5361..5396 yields 0.99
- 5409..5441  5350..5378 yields 0.98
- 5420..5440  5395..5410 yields 1.02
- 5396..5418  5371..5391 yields 0.97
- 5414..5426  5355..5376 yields 0.99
